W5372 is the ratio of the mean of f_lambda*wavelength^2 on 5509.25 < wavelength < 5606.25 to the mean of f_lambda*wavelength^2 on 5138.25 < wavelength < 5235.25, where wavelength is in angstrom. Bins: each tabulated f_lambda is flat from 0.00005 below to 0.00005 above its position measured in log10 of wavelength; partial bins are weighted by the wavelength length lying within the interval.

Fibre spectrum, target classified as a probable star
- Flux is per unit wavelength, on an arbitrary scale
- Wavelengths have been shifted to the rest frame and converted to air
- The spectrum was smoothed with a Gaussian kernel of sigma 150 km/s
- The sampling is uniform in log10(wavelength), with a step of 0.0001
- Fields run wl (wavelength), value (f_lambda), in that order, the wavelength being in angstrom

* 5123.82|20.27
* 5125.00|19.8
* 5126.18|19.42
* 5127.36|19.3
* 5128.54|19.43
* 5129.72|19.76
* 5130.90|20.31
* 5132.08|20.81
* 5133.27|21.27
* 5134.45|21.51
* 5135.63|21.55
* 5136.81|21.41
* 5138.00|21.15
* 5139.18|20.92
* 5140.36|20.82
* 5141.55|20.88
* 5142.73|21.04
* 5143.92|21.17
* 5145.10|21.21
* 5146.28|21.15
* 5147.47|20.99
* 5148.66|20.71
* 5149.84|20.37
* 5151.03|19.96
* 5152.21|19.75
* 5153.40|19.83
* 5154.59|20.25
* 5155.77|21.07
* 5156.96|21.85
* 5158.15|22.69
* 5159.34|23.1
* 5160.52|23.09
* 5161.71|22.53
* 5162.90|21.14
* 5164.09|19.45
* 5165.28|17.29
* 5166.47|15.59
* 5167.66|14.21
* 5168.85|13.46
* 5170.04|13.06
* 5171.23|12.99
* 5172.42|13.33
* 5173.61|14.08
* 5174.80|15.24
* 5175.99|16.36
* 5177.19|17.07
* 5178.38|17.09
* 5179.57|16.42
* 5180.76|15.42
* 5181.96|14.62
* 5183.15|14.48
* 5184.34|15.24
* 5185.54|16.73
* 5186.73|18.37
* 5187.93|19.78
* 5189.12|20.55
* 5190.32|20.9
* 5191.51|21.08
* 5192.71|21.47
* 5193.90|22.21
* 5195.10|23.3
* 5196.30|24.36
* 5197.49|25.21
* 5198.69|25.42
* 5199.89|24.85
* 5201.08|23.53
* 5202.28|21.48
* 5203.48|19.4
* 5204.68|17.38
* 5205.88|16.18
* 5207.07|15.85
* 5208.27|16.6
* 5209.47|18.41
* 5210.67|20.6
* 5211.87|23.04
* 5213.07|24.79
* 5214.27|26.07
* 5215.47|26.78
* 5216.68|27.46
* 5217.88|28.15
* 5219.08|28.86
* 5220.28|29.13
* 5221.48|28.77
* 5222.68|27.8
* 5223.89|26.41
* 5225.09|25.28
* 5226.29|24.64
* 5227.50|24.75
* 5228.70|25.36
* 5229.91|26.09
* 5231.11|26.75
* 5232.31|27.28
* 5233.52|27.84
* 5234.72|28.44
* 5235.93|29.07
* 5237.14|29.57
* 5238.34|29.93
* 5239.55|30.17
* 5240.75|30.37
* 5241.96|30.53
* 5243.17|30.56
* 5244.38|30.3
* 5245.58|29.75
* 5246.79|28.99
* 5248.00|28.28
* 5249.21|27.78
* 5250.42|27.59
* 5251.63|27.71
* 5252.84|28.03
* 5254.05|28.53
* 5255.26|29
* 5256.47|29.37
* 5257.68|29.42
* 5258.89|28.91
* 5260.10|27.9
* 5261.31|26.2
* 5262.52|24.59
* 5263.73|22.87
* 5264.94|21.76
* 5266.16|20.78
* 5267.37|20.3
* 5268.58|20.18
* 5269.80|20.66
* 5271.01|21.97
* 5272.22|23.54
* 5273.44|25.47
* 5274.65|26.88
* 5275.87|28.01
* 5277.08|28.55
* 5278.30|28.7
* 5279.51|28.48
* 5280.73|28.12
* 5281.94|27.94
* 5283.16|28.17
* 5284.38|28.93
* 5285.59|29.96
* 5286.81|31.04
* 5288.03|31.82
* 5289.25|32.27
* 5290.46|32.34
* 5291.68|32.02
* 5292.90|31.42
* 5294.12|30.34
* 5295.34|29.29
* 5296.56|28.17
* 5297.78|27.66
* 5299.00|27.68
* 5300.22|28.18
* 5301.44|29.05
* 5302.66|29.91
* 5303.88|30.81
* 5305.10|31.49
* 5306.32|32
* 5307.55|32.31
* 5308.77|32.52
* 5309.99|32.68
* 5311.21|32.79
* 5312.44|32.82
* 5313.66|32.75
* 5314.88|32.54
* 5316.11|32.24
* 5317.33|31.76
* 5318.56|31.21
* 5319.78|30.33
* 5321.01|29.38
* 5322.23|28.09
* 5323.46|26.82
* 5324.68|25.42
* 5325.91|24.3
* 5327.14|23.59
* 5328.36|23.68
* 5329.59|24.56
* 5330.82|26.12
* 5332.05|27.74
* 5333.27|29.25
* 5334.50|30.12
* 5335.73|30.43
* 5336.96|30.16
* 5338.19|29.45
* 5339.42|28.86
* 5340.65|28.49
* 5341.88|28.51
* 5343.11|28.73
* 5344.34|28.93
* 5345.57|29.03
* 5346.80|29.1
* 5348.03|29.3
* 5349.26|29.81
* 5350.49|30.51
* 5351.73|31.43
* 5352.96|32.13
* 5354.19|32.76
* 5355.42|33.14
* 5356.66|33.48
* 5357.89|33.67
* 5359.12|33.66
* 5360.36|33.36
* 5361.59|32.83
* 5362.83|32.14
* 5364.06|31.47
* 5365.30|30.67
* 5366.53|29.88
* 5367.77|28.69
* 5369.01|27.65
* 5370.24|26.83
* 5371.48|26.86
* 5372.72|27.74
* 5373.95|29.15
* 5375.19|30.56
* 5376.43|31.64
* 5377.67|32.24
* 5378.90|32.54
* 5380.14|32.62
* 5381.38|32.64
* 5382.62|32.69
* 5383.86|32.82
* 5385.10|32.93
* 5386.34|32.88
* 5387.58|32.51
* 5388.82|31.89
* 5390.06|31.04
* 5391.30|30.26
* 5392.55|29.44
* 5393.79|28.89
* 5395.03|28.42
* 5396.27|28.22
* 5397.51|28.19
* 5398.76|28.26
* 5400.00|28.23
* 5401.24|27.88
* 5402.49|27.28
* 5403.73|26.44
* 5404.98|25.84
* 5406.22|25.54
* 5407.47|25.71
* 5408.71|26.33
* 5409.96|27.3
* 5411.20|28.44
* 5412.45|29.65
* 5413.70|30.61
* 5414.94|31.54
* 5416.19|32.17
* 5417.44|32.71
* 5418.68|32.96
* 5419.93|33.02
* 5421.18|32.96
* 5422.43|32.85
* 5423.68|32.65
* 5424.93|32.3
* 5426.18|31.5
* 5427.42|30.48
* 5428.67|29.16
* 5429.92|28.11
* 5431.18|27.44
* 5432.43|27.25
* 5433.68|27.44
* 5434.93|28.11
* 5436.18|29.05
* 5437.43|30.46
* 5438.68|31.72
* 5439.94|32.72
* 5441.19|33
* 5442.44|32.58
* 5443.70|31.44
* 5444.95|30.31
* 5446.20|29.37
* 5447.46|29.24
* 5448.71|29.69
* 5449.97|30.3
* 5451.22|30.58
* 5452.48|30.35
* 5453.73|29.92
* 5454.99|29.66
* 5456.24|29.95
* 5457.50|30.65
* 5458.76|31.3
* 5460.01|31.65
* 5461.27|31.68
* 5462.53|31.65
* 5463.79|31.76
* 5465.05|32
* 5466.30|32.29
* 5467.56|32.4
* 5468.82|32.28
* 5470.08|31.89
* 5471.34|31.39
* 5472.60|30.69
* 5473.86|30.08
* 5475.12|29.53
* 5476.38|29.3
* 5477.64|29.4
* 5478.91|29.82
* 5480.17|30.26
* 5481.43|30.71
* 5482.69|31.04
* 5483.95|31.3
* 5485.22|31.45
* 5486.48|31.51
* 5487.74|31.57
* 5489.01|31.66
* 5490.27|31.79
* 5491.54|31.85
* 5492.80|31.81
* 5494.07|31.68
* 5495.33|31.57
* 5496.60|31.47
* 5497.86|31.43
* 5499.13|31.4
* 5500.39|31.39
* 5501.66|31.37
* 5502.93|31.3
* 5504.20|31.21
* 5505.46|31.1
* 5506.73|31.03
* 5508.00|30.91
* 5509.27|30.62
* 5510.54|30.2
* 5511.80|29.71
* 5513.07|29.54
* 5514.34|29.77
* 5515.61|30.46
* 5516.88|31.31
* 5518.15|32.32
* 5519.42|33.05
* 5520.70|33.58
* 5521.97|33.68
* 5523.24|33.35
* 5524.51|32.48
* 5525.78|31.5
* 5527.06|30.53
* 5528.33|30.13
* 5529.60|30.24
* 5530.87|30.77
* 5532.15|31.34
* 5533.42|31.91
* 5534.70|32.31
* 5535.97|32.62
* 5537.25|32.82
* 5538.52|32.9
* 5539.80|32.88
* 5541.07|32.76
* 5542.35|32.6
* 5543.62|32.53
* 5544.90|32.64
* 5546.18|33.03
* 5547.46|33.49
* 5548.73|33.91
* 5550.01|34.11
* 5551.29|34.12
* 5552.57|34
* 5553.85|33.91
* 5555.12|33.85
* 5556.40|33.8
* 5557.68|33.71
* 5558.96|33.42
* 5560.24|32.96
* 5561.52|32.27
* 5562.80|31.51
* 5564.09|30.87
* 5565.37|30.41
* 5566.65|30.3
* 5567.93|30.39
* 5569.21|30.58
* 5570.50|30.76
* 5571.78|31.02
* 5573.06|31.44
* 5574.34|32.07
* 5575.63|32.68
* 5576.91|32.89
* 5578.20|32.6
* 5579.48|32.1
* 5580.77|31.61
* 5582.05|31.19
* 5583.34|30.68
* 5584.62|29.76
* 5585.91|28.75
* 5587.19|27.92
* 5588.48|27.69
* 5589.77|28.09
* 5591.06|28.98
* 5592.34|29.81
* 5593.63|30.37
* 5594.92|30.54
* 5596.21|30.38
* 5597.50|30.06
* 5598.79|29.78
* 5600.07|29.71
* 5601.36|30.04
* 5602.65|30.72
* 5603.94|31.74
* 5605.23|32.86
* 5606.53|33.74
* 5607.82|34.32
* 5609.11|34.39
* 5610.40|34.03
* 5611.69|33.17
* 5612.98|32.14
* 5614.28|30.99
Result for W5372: 1.7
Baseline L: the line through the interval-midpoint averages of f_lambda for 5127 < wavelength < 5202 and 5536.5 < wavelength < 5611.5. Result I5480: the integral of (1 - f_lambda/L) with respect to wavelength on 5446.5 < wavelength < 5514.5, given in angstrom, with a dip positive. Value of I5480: -4.56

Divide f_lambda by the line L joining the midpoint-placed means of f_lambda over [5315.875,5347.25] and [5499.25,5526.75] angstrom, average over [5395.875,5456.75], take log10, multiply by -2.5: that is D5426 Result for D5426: 0.01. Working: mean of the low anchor 28.3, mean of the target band 29.7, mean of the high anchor 31.4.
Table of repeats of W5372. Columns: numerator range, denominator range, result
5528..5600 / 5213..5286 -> 1.31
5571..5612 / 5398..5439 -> 1.13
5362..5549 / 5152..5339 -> 1.32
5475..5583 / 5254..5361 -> 1.19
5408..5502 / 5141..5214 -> 1.77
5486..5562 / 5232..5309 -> 1.25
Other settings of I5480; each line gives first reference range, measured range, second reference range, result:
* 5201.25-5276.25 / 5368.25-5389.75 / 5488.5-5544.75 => -1.7 angstrom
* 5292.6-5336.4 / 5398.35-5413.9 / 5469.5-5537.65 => 1.5 angstrom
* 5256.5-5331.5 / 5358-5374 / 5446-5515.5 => -0.5 angstrom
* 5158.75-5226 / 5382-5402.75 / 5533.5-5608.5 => -3.0 angstrom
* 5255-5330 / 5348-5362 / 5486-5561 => -1.4 angstrom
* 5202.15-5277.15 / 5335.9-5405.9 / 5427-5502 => -3.9 angstrom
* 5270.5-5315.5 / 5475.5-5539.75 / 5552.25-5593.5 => -0.9 angstrom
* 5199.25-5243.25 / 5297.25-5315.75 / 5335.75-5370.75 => -1.5 angstrom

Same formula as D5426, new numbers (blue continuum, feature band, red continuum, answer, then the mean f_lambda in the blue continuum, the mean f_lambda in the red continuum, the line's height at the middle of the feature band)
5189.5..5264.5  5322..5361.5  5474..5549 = -0.045 mag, 25.8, 31.5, 28.1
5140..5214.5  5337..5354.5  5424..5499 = -0.140 mag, 19.4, 30.7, 26.1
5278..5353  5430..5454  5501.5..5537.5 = 0.025 mag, 29.6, 31.4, 30.7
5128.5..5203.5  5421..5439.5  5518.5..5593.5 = -0.081 mag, 19.6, 31.8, 27.9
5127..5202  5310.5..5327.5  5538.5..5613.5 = -0.223 mag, 19.6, 31.8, 24.2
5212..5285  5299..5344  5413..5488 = -0.037 mag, 27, 30.9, 28.4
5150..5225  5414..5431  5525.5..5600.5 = -0.155 mag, 20.4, 31.6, 27.4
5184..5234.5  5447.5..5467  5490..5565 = -0.027 mag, 23.3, 32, 30.1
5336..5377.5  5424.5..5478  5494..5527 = 0.017 mag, 30.3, 31.4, 31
